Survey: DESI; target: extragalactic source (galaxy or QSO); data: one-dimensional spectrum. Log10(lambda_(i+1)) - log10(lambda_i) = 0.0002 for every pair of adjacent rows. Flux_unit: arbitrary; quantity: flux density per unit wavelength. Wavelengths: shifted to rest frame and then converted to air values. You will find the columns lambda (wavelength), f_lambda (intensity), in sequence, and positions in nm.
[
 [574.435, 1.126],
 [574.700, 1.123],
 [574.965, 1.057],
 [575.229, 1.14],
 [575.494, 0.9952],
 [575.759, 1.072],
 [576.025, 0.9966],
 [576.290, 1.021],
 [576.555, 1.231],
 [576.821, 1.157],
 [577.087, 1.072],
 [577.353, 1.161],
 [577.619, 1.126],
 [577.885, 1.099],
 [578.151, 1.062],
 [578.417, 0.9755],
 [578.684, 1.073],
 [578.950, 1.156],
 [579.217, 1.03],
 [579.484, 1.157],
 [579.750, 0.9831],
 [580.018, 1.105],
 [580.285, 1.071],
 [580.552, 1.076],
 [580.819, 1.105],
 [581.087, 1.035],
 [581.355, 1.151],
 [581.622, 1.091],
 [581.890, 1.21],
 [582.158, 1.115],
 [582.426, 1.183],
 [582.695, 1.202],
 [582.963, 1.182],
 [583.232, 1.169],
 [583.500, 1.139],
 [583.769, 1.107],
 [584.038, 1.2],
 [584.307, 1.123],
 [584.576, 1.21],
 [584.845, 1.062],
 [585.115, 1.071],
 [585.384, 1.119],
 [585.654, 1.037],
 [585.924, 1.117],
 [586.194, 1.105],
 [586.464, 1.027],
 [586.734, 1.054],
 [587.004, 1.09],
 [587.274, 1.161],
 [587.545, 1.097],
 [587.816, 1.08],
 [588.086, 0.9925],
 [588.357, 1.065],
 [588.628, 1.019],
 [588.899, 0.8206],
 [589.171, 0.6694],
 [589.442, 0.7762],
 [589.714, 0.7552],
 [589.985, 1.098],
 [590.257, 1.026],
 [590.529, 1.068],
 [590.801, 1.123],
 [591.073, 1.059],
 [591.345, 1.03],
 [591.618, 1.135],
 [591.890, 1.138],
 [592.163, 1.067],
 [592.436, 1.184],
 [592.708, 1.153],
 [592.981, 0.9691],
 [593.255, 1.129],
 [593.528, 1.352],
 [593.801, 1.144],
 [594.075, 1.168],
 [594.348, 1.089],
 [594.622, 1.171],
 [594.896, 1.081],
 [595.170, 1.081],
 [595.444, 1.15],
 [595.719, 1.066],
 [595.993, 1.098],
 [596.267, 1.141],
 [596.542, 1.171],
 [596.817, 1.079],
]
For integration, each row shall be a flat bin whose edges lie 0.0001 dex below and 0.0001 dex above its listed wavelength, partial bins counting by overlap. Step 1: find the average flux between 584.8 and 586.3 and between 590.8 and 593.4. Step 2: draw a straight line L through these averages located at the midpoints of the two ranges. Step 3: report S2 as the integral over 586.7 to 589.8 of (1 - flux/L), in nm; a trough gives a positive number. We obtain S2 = 0.36 nm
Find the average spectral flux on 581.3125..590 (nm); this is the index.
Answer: 1.07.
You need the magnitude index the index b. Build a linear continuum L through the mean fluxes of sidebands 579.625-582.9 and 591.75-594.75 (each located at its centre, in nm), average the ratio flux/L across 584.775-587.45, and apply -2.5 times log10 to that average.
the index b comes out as 0.04 mag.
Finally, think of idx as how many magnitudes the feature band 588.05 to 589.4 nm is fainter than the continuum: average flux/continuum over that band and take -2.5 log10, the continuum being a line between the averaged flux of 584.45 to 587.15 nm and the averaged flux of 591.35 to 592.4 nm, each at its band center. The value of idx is 0.22 mag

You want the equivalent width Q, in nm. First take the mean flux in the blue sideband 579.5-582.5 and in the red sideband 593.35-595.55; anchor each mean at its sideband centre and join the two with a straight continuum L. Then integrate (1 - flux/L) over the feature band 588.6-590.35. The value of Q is 0.41 nm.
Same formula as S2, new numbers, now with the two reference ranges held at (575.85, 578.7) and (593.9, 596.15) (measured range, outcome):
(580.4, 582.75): -0.07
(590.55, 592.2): 0.03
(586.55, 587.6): 0.00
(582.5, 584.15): -0.10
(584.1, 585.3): -0.02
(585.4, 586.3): 0.01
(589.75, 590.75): 0.06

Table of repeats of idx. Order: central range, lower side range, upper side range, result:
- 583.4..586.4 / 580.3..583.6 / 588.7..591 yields -0.06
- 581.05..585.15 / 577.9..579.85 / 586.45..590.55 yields -0.11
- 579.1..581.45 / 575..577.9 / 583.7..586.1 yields 0.03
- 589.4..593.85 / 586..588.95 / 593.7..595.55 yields 0.02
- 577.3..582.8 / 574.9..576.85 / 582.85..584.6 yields 0.02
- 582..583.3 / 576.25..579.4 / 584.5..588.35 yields -0.08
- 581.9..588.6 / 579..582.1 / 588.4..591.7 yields -0.08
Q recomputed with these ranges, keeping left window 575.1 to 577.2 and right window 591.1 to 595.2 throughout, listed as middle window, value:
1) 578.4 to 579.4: 0.017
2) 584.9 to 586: 0.025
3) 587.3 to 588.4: 0.044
